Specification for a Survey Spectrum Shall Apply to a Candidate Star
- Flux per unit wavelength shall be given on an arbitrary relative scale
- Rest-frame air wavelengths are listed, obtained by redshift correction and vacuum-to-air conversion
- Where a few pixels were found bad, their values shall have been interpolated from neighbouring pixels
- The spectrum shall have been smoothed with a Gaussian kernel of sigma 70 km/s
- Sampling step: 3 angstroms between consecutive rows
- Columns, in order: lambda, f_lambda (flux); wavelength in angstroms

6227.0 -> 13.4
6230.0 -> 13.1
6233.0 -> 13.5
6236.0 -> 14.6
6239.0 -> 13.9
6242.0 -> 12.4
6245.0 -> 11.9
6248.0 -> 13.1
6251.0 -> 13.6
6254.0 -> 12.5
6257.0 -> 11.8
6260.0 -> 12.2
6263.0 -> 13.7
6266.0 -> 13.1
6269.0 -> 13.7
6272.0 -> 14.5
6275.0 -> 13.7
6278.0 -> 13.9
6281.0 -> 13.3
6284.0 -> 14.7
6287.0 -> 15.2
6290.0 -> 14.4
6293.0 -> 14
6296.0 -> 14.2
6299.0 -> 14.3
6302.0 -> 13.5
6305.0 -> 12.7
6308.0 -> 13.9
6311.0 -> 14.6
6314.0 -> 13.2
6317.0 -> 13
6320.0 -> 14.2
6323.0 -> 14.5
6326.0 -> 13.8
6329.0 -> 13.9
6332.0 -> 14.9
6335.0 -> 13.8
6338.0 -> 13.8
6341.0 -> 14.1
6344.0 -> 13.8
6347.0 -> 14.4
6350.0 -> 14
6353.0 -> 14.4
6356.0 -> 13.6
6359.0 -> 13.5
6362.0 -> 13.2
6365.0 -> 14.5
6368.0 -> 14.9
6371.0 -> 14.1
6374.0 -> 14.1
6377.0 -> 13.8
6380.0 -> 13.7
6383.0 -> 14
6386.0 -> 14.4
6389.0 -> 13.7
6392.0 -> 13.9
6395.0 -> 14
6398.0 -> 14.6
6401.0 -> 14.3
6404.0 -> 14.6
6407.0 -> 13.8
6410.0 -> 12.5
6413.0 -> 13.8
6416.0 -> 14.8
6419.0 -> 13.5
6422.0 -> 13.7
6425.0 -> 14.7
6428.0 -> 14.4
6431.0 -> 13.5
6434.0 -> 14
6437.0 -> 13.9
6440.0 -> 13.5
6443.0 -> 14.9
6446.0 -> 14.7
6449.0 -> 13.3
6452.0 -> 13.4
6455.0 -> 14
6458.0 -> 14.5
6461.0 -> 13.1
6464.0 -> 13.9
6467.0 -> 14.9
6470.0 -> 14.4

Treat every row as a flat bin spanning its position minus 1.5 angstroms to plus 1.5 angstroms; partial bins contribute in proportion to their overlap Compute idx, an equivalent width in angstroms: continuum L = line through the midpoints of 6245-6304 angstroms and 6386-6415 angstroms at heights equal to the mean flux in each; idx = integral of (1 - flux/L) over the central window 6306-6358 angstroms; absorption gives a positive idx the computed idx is -0.8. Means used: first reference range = 13.6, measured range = 14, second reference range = 14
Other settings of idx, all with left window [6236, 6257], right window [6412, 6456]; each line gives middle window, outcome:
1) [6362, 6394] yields -0.9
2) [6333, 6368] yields -1.1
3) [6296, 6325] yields -1.1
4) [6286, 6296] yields -1.0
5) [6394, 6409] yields -0.4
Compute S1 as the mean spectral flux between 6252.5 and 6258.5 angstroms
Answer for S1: 12.2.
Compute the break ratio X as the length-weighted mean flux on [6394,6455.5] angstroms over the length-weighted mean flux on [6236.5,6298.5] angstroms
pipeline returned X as 1.04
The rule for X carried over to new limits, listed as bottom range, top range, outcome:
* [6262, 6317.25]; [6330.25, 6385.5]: 1.01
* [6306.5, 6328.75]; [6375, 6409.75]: 1.01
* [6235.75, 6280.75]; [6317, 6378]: 1.06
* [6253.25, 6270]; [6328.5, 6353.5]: 1.10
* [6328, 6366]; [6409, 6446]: 1.00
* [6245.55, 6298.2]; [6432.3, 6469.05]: 1.03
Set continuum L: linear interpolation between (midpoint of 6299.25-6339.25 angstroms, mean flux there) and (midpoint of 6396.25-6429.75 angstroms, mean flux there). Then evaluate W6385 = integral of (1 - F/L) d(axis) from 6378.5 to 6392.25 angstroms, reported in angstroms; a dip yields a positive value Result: 0.1 angstroms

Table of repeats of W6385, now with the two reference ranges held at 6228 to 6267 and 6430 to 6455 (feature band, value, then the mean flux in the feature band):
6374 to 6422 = -0.9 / 14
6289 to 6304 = -0.9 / 14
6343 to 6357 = -0.6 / 14.1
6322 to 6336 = -0.8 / 14.2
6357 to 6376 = -0.6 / 14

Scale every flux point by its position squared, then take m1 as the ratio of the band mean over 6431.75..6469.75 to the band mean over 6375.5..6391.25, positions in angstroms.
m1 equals 1.03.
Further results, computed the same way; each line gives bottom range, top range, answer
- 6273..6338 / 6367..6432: 1.03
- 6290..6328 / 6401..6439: 1.04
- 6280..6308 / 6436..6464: 1.04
